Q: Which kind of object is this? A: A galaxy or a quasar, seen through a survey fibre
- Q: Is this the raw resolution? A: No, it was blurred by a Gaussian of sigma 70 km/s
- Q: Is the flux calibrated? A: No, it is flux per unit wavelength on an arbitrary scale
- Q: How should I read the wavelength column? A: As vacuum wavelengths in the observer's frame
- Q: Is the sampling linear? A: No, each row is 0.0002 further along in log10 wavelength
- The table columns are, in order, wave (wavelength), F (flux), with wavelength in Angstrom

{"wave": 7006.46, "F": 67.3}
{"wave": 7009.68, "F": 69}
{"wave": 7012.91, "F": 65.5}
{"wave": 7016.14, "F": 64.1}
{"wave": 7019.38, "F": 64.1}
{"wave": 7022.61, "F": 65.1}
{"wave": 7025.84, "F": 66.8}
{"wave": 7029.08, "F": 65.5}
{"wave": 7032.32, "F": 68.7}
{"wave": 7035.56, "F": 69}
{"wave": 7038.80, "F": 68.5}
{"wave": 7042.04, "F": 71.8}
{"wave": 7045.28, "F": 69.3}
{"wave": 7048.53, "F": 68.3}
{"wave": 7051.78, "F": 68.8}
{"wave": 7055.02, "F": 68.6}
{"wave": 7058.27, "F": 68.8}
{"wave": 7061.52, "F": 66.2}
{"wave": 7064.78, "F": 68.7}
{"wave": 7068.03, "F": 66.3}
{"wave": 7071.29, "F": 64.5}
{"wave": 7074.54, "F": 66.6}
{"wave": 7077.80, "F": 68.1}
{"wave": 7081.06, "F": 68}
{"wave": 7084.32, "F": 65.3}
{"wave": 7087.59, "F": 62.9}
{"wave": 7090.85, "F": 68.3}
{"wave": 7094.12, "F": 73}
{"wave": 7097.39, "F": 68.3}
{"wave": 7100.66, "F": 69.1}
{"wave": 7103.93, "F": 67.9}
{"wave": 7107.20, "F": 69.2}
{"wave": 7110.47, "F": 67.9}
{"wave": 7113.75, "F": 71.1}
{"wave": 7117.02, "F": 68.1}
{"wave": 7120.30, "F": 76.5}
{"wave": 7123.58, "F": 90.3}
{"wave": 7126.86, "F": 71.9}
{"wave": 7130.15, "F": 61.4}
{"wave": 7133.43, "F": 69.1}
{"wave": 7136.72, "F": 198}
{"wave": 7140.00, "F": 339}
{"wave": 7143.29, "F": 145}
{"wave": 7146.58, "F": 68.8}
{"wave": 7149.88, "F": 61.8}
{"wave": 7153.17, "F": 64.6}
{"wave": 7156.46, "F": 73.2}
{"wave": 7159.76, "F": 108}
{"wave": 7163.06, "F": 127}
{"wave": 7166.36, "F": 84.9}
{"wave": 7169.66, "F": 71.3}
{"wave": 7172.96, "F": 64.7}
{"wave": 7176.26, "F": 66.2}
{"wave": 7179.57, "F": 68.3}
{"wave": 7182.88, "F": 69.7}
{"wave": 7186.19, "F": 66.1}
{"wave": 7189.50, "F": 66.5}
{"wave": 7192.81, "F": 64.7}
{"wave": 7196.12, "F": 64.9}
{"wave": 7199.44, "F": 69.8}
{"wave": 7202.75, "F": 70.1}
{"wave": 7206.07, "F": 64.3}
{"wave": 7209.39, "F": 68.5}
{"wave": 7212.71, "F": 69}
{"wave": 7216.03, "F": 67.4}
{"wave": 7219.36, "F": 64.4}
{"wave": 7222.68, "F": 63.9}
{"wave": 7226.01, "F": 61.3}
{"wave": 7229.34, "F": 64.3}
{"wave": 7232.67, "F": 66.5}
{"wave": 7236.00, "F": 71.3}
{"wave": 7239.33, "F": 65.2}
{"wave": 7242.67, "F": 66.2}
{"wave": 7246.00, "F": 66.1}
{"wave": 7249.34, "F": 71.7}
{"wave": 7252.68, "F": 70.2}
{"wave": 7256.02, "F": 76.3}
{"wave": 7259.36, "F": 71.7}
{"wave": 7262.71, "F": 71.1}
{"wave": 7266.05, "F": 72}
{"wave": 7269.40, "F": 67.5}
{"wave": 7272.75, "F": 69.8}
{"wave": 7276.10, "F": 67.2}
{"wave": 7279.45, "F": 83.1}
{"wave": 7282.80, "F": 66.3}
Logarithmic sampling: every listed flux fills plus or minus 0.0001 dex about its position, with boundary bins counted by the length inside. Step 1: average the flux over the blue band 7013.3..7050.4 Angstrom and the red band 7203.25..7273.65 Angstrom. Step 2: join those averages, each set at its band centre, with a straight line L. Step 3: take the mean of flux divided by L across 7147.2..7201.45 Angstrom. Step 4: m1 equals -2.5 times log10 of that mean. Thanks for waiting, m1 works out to -0.10 mag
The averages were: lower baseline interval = 67.3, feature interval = 74.3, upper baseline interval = 68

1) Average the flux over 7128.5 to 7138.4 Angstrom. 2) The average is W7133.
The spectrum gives 111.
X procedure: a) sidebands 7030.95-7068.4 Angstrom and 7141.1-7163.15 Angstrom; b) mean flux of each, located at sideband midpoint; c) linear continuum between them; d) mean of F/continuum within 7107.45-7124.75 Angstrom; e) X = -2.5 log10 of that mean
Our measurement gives 0.17 mag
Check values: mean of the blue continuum 68.7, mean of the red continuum 96.3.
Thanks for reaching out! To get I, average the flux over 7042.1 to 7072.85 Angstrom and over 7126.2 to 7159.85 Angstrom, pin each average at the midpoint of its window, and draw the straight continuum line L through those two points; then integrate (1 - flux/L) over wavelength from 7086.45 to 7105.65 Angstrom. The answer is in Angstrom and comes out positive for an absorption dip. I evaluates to 4.5 Angstrom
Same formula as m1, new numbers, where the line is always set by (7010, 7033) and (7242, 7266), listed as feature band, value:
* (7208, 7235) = 0.07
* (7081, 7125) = -0.05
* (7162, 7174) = -0.24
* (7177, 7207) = 0.04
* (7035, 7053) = -0.05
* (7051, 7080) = -0.01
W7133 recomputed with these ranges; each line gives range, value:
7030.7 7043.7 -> 69.5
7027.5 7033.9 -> 67.1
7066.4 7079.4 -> 66.4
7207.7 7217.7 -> 68.3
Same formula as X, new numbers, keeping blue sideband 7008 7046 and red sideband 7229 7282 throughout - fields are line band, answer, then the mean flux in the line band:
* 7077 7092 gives 0.026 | 66.4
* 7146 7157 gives 0.040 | 66.3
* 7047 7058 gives -0.017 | 68.6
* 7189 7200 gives 0.051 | 66.1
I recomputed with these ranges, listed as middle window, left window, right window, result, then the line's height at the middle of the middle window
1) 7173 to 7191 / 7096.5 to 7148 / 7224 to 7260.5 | 3.7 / 84.5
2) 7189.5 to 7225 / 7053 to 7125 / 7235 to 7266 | 1.6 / 69.8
